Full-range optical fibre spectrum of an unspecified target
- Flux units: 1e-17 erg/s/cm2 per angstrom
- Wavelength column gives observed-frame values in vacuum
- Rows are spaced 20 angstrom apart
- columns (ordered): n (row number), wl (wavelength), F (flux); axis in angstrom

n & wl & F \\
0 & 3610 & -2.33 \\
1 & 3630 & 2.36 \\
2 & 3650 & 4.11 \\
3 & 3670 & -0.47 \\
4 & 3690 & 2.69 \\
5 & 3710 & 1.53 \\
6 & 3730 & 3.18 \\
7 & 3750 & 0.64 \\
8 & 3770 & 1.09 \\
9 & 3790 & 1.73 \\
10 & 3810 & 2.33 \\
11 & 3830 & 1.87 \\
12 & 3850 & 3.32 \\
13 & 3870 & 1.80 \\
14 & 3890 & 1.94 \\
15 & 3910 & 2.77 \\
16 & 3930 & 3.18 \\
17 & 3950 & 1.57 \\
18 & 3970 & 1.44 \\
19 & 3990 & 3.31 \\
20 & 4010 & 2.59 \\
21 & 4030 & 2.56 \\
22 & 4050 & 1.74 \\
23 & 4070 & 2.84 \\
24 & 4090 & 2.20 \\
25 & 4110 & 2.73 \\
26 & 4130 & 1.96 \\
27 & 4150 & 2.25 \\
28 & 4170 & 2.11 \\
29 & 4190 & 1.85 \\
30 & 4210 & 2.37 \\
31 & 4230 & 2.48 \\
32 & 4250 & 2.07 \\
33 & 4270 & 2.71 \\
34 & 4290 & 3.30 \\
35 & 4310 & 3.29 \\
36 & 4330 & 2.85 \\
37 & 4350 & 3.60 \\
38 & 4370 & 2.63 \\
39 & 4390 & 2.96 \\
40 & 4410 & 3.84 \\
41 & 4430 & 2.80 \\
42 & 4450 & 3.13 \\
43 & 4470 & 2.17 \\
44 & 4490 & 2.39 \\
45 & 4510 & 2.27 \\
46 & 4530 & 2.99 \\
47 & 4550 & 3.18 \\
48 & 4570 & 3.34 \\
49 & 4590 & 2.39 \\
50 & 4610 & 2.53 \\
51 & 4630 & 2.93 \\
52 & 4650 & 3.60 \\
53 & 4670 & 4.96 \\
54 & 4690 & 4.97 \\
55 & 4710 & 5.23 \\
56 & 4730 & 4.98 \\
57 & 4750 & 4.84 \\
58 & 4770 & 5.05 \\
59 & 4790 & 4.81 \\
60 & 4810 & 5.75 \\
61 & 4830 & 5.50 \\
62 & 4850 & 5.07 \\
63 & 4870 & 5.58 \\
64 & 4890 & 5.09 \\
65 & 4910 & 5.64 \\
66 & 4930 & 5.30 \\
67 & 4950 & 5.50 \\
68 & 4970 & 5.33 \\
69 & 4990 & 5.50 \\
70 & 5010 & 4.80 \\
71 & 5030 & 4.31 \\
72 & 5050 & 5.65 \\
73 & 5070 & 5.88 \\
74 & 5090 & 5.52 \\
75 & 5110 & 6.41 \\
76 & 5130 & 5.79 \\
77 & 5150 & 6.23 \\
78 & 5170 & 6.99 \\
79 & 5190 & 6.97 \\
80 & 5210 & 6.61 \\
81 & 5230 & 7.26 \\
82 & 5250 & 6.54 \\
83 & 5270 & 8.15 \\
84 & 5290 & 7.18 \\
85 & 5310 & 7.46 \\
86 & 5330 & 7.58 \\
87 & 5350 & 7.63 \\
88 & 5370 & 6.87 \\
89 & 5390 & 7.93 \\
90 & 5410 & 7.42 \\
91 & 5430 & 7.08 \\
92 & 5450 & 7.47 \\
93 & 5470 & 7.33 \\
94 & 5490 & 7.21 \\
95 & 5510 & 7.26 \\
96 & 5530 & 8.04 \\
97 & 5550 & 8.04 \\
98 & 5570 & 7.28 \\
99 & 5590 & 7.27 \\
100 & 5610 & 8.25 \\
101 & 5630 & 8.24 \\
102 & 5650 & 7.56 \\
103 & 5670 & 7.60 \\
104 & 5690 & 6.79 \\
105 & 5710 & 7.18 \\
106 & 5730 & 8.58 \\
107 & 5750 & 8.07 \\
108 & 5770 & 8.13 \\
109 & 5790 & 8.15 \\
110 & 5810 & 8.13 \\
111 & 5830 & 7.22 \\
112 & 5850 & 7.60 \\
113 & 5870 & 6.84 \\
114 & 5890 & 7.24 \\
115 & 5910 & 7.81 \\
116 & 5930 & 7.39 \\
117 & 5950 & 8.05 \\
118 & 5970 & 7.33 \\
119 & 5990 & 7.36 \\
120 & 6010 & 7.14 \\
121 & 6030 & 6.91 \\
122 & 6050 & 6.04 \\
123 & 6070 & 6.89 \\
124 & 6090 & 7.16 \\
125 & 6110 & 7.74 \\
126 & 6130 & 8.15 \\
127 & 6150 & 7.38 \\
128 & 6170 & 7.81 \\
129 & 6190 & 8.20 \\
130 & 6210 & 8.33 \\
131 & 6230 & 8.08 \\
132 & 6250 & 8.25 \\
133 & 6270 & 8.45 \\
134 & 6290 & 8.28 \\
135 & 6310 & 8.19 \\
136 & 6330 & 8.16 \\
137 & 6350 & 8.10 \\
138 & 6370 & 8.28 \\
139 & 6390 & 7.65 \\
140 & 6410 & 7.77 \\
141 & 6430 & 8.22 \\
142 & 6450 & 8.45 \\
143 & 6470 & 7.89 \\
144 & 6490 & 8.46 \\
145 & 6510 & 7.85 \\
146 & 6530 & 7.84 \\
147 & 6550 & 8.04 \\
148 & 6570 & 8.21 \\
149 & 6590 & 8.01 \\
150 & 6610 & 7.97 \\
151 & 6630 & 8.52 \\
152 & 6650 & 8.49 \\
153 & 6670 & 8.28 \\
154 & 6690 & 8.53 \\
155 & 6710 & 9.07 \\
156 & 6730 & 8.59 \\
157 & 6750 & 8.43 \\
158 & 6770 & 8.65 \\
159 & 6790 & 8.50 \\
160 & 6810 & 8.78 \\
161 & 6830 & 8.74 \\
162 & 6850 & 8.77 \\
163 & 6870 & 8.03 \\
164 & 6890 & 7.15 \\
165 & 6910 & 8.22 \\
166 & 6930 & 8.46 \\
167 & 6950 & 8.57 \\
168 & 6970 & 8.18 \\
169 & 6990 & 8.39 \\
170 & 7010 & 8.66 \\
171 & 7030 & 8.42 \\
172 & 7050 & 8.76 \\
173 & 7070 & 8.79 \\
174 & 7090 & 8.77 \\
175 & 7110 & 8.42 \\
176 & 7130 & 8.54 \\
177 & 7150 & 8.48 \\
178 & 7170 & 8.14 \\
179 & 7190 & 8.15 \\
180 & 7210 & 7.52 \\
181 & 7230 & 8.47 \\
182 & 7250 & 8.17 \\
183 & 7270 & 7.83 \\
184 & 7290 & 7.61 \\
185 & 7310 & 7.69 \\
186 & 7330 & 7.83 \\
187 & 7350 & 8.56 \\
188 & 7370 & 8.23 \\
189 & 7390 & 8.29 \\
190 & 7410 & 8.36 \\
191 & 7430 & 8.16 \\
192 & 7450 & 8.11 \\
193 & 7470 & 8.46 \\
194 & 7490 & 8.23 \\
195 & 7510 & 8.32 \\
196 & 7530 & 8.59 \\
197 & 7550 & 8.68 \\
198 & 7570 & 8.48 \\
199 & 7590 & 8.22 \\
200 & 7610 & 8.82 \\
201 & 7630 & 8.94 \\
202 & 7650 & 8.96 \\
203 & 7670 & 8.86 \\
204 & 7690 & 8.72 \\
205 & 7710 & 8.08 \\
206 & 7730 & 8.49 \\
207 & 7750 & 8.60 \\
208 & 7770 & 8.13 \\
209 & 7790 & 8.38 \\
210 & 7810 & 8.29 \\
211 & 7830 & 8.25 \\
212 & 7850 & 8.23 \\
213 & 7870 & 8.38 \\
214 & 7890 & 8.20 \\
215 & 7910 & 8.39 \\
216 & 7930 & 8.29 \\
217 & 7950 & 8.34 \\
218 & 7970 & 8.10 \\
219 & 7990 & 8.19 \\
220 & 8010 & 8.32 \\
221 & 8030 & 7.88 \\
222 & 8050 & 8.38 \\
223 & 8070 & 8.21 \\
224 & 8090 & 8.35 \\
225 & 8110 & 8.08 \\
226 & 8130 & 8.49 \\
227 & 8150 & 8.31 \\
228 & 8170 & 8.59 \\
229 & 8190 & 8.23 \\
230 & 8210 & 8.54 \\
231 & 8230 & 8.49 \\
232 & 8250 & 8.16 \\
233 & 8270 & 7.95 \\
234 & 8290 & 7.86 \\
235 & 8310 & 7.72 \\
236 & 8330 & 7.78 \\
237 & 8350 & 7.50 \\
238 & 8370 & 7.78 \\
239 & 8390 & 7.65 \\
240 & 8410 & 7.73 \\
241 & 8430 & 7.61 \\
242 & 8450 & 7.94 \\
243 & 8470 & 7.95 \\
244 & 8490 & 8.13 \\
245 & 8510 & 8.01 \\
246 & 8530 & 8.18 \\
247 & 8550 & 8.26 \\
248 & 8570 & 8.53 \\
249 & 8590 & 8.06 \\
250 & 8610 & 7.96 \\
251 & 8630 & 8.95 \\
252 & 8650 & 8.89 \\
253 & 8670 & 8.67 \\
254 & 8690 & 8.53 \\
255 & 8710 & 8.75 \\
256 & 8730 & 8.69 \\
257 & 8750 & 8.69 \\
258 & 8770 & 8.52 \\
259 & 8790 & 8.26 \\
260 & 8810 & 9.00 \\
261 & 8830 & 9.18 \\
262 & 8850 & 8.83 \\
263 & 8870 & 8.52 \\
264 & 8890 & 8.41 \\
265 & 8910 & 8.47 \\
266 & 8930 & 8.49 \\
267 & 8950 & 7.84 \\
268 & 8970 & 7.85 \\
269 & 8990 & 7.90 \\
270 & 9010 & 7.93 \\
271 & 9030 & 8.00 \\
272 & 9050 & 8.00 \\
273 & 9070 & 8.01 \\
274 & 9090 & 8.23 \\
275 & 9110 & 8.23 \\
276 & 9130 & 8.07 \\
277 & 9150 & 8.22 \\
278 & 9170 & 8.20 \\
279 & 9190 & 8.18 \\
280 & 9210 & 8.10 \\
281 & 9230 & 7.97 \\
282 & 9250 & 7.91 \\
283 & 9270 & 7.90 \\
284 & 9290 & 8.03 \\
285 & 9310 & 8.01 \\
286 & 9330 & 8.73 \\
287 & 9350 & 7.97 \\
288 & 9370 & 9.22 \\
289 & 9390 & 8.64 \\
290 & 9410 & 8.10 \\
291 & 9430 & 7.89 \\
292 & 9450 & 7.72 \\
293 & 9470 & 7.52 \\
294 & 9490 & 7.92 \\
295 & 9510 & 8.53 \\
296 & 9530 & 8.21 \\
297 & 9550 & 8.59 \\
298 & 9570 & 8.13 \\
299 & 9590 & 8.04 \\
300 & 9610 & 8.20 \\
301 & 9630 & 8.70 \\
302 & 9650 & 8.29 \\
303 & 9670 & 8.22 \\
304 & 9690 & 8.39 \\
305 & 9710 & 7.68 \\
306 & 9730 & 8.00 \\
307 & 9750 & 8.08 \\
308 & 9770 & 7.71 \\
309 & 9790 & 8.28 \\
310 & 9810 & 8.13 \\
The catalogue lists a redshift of 0.168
